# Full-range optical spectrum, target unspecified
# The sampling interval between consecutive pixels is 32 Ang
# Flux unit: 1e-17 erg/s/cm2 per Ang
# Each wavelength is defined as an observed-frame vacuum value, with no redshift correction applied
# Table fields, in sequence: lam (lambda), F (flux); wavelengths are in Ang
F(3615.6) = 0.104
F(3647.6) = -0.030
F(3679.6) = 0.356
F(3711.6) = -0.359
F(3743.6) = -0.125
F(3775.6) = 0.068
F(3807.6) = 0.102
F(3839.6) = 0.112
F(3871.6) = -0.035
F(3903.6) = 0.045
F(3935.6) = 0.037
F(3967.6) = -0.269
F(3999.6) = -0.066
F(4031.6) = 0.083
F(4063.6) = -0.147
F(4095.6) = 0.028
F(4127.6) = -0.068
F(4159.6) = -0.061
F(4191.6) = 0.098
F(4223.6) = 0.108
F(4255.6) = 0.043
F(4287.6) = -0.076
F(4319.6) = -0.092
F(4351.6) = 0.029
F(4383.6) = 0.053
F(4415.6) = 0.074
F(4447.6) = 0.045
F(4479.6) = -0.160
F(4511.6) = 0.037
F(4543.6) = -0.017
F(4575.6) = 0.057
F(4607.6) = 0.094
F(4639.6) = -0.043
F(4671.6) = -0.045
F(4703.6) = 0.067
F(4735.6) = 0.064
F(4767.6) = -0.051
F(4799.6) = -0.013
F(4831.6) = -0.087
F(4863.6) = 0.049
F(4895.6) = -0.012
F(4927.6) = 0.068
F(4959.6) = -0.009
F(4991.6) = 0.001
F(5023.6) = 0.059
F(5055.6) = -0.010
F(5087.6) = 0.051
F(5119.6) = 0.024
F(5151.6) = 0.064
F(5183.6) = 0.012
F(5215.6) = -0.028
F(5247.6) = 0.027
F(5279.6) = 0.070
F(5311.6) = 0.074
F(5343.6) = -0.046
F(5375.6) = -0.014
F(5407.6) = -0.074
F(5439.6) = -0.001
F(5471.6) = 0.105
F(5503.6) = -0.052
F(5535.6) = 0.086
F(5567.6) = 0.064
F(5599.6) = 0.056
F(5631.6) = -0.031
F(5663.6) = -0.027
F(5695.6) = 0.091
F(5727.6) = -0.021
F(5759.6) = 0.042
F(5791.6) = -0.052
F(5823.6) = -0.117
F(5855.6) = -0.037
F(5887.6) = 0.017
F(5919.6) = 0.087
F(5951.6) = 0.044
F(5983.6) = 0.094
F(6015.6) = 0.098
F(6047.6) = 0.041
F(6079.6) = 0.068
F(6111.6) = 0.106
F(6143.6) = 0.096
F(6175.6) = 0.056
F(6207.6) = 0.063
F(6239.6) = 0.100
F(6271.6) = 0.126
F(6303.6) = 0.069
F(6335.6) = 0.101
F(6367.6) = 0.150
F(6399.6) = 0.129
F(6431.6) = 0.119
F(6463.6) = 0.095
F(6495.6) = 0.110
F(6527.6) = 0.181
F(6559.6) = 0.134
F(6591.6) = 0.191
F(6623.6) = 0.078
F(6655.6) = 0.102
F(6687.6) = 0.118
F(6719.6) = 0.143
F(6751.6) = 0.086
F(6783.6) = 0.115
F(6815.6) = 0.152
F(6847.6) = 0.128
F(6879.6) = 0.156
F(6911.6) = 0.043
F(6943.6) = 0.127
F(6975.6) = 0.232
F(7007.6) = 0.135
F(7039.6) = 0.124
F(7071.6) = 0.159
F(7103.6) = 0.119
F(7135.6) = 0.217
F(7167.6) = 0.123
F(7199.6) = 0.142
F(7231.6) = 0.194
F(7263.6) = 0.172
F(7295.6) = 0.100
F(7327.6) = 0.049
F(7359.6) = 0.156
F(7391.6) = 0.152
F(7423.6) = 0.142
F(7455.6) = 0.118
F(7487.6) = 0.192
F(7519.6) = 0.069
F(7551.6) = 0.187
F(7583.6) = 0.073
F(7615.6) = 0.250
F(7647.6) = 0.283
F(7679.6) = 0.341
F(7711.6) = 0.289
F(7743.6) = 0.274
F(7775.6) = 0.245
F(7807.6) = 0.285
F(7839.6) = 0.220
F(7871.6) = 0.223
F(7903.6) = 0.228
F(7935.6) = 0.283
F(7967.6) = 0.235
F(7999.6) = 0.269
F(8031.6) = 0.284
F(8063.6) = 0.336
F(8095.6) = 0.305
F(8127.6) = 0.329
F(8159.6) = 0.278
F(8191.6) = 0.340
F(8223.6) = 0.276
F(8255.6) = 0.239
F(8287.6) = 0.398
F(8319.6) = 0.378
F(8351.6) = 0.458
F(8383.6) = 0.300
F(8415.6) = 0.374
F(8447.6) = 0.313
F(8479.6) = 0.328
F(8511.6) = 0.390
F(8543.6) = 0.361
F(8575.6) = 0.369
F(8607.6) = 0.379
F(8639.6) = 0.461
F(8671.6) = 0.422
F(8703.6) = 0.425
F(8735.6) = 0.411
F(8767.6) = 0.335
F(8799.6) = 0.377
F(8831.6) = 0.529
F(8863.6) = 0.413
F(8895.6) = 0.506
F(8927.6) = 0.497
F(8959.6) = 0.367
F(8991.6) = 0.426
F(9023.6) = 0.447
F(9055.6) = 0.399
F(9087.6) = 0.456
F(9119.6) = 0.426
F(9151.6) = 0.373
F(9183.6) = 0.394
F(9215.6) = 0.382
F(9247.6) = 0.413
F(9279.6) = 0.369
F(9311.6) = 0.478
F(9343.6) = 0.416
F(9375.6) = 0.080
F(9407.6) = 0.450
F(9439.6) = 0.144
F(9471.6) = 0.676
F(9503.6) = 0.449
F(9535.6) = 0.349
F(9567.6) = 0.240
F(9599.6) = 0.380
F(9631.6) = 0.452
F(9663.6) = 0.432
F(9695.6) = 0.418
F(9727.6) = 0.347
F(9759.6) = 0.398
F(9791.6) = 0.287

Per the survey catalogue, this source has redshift 0.91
